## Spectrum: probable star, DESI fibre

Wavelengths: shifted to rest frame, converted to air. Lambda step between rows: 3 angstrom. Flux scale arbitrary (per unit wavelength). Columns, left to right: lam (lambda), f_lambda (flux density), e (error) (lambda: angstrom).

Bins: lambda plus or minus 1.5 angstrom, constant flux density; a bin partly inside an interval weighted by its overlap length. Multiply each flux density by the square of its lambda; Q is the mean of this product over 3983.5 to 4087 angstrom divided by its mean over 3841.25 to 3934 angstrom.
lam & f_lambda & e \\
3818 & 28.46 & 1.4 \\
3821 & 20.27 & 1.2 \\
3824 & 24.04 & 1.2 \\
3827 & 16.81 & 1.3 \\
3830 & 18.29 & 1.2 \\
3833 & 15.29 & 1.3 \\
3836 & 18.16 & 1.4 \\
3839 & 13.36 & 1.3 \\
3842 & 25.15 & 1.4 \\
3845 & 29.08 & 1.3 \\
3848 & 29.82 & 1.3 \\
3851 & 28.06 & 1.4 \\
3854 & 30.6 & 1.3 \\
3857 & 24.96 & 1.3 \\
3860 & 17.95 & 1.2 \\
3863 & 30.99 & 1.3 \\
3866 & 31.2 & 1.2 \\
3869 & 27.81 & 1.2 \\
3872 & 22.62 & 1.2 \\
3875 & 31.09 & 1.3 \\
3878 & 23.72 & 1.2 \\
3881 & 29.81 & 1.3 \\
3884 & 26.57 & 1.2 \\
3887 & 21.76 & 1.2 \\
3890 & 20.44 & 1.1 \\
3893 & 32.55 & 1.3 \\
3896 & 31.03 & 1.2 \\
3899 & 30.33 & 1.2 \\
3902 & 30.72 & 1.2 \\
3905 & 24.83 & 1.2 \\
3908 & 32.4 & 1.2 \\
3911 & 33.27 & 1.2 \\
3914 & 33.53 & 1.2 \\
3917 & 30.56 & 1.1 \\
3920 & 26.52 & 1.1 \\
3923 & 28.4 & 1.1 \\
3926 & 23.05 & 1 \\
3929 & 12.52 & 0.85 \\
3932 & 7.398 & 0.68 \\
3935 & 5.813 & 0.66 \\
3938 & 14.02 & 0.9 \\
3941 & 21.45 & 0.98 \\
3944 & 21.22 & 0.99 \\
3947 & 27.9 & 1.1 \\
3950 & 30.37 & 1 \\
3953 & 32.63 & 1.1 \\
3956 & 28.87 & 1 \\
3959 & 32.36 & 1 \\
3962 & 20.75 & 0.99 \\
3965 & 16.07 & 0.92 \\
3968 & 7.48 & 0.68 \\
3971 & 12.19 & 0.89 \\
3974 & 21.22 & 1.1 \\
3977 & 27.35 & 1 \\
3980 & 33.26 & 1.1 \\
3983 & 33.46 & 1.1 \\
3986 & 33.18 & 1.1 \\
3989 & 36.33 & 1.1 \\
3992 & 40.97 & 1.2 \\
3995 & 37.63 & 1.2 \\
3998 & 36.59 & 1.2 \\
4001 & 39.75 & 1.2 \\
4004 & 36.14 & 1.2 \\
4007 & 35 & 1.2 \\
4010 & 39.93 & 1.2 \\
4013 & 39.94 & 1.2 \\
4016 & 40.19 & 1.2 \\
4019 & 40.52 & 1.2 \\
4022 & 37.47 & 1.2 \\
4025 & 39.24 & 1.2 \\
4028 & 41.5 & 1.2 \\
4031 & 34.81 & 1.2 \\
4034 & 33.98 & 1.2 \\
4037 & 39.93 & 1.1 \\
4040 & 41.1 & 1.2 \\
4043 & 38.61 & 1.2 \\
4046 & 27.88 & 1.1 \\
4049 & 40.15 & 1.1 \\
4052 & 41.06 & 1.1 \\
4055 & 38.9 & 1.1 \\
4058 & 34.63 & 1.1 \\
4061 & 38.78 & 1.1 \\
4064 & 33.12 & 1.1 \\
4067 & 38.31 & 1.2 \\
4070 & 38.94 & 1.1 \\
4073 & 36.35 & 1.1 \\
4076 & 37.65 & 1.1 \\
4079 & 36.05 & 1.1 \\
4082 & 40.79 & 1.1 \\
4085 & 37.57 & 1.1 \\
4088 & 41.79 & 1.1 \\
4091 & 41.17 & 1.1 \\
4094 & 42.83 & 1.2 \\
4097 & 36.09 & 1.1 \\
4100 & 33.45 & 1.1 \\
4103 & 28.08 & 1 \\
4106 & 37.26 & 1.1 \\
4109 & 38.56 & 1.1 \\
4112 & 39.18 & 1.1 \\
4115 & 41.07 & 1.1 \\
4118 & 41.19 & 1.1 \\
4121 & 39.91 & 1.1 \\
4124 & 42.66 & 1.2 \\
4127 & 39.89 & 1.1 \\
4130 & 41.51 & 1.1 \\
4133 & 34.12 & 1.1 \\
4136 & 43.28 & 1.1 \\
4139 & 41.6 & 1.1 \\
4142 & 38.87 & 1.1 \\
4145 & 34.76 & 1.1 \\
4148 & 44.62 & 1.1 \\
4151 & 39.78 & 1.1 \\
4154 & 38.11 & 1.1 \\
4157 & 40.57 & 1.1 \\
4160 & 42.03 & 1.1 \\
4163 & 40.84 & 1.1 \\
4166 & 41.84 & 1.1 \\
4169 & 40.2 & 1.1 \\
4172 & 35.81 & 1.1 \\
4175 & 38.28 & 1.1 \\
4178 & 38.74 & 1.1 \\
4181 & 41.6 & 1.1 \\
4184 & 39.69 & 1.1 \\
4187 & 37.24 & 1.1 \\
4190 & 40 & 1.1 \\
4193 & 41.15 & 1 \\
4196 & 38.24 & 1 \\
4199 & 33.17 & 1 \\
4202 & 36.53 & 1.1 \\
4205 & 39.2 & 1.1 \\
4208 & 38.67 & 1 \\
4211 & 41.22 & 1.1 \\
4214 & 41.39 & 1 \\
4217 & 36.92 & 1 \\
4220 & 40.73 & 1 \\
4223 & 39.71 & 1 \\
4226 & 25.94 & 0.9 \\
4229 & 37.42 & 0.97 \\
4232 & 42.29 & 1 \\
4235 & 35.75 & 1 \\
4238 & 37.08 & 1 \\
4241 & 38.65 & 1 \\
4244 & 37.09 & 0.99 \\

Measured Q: 1.53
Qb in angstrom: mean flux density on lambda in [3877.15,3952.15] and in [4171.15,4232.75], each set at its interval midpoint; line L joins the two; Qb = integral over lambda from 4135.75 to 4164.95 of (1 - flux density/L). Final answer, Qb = -3.7 angstrom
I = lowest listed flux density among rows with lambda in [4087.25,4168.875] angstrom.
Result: 28.08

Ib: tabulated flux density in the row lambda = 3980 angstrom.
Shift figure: 33.26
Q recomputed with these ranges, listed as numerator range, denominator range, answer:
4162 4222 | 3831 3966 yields 1.80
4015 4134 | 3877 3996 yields 1.58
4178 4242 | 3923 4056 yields 1.39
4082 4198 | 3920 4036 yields 1.46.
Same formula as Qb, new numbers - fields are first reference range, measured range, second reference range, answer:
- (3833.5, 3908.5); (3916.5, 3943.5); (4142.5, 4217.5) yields 9.6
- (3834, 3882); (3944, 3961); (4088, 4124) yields 0.7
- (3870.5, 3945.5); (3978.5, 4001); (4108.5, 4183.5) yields -4.7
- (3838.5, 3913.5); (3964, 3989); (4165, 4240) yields 5.6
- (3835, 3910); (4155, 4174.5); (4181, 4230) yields -1.8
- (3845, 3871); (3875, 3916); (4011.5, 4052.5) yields 1.8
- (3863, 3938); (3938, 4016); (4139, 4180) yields 1.0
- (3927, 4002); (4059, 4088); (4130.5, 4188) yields -3.9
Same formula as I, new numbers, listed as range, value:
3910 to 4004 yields 5.813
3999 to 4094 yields 27.88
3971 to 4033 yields 12.19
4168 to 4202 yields 33.17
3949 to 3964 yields 20.75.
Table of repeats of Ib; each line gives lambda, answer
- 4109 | 38.56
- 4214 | 41.39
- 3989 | 36.33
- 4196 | 38.24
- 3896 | 31.03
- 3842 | 25.15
